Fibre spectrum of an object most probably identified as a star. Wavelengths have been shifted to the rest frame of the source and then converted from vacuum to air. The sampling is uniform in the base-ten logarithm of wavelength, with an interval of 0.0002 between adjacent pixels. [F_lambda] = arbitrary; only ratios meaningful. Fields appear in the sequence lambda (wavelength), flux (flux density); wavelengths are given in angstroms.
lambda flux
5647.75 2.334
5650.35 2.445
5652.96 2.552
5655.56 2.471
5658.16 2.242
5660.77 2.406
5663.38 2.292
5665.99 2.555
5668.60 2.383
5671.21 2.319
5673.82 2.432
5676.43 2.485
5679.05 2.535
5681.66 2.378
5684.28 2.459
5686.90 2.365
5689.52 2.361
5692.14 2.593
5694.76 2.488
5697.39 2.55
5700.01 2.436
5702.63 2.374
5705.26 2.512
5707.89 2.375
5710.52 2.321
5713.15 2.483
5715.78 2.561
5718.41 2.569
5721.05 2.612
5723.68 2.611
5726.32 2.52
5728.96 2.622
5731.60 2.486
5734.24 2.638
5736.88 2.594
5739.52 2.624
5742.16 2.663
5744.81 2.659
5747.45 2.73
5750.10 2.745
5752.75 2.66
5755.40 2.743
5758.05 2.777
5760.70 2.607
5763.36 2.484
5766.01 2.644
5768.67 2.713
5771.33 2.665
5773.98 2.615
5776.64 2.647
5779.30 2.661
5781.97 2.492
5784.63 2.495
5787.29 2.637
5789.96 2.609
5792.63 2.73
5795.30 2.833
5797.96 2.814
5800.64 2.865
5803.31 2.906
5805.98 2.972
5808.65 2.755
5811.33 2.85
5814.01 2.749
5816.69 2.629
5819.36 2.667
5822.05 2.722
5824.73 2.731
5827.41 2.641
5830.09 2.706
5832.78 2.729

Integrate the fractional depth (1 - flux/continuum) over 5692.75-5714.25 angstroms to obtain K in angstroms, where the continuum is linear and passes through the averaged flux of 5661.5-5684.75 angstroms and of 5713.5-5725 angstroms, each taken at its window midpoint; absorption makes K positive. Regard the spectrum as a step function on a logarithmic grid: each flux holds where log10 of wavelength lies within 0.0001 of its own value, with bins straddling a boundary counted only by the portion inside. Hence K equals 0.7 angstroms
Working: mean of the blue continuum 2.42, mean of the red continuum 2.58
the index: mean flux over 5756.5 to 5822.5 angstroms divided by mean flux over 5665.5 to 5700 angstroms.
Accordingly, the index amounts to 1.10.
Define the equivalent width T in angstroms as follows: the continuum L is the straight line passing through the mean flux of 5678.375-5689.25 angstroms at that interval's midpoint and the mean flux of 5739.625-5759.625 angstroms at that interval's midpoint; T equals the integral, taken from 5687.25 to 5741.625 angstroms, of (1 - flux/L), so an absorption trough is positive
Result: 0.8 angstroms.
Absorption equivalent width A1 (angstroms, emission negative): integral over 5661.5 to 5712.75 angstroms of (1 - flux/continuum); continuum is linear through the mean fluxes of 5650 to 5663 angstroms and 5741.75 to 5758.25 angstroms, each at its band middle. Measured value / 1.5 angstroms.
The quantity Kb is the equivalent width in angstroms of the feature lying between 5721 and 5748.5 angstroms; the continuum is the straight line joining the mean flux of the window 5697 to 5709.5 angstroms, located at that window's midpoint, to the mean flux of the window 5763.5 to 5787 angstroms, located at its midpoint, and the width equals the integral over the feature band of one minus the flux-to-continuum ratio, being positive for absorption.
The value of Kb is -1.1 angstroms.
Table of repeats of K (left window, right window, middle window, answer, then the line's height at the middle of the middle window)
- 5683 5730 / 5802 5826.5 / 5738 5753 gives -0.51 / 2.59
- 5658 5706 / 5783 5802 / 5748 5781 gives -0.31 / 2.64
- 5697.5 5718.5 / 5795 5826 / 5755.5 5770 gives -0.11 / 2.63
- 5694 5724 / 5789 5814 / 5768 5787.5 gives 0.85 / 2.73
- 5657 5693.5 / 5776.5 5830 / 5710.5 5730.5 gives -0.22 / 2.52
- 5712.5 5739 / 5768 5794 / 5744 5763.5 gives -0.66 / 2.6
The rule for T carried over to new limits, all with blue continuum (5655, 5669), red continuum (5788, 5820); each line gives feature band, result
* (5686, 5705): 0.2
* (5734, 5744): -0.1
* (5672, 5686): -0.1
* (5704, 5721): 0.3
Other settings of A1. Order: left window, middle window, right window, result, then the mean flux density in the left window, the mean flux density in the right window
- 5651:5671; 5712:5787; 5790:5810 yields 1.5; 2.41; 2.82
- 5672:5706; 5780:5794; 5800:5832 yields 0.5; 2.46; 2.76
